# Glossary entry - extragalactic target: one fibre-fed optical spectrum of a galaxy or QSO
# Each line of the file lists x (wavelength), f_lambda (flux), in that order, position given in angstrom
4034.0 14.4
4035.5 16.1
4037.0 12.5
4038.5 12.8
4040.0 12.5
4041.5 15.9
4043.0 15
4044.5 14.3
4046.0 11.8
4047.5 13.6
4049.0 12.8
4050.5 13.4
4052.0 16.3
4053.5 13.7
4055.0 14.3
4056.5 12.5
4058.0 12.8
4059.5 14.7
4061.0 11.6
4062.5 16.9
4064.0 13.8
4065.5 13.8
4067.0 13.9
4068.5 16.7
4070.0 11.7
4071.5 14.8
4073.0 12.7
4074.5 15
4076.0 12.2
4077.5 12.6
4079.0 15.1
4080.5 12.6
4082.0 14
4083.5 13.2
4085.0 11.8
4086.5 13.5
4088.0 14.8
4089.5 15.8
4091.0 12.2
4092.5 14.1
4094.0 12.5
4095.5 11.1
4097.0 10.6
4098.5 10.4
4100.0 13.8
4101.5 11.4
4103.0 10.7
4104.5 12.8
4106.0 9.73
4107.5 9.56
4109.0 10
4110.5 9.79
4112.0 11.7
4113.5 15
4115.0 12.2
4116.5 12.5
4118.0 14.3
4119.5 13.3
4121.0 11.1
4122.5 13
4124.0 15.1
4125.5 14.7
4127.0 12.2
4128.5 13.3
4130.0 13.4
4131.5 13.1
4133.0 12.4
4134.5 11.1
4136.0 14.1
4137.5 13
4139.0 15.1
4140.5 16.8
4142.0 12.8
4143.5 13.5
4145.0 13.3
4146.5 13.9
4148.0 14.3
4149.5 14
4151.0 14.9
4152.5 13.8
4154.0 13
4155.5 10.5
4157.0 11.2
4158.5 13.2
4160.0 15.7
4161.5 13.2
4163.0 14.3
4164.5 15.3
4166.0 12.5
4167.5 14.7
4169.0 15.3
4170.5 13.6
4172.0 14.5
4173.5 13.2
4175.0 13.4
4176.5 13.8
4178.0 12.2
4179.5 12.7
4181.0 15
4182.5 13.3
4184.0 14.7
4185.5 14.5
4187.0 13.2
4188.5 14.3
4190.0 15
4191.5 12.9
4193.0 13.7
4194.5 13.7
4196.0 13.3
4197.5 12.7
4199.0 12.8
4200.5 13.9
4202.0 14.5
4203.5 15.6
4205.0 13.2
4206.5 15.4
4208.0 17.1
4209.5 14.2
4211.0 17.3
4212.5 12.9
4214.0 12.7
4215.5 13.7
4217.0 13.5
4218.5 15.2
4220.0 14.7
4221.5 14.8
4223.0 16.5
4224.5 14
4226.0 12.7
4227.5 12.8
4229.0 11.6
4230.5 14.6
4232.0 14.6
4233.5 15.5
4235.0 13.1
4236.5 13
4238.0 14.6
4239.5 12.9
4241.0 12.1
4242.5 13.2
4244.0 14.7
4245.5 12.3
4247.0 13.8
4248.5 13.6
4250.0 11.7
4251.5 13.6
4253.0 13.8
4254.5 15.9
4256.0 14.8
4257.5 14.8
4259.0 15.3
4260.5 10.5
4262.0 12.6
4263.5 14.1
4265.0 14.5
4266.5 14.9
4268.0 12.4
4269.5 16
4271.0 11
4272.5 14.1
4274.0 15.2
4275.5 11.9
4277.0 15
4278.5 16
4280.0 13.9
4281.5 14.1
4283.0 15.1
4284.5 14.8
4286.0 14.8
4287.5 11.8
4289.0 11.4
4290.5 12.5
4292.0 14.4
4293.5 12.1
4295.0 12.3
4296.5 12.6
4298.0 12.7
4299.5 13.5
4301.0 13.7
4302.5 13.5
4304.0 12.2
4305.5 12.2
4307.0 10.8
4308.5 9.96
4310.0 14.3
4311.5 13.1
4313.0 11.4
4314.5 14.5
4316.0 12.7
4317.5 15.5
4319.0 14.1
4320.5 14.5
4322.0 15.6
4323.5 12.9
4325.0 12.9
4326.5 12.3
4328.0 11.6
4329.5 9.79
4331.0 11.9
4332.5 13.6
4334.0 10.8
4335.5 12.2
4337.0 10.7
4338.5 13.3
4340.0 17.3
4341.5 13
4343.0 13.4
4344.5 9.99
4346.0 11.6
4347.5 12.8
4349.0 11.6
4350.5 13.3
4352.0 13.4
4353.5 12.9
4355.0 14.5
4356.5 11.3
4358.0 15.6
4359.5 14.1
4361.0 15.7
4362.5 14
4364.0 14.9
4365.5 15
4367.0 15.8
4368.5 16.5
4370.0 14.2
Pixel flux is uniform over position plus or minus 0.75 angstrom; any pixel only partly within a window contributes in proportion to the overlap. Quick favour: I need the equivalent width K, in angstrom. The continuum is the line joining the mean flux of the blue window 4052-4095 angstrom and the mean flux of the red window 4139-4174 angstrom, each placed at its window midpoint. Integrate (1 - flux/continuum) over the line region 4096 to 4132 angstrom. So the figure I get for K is 4.1 angstrom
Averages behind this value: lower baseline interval 13.7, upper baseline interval 13.8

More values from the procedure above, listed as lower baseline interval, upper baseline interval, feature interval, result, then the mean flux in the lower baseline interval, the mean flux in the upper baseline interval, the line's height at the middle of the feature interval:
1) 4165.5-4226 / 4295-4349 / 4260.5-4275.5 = -0.31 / 14.1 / 12.7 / 13.3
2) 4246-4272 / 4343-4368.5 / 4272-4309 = 1.20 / 13.7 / 13.6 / 13.7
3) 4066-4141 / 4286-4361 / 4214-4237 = -1.96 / 12.9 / 12.9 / 12.9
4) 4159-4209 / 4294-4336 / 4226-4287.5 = -2.19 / 14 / 12.8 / 13.3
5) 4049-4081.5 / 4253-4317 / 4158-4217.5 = -1.81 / 13.8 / 13.4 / 13.6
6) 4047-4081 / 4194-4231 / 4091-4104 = 1.89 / 13.8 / 14.1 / 13.9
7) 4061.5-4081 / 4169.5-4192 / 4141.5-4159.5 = 0.77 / 14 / 13.8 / 13.8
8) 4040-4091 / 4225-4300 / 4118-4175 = 0.58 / 13.8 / 13.6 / 13.7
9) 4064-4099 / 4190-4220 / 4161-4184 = 0.16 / 13.3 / 14.2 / 13.9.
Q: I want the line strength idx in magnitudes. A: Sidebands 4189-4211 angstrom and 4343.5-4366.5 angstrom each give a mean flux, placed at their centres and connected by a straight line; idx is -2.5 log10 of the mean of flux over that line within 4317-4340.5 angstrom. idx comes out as 0.05 mag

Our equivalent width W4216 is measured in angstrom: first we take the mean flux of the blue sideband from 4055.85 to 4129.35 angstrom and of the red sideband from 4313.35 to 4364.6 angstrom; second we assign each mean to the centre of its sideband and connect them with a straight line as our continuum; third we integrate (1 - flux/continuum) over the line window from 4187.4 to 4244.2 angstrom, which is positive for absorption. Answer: -4.21 angstrom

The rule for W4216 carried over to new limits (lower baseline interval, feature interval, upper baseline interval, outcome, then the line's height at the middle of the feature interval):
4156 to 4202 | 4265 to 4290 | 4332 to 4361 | -1.2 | 13.3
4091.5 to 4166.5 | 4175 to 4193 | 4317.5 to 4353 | -1.3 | 12.8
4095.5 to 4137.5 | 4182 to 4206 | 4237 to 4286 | -1.3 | 13.1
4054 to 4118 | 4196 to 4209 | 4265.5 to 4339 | -1.3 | 13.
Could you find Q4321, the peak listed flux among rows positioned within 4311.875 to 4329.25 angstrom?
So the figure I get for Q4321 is 15.6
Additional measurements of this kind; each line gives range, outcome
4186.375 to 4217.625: 17.3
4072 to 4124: 15.8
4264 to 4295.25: 16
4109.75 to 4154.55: 16.8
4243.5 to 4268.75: 15.9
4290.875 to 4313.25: 14.4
